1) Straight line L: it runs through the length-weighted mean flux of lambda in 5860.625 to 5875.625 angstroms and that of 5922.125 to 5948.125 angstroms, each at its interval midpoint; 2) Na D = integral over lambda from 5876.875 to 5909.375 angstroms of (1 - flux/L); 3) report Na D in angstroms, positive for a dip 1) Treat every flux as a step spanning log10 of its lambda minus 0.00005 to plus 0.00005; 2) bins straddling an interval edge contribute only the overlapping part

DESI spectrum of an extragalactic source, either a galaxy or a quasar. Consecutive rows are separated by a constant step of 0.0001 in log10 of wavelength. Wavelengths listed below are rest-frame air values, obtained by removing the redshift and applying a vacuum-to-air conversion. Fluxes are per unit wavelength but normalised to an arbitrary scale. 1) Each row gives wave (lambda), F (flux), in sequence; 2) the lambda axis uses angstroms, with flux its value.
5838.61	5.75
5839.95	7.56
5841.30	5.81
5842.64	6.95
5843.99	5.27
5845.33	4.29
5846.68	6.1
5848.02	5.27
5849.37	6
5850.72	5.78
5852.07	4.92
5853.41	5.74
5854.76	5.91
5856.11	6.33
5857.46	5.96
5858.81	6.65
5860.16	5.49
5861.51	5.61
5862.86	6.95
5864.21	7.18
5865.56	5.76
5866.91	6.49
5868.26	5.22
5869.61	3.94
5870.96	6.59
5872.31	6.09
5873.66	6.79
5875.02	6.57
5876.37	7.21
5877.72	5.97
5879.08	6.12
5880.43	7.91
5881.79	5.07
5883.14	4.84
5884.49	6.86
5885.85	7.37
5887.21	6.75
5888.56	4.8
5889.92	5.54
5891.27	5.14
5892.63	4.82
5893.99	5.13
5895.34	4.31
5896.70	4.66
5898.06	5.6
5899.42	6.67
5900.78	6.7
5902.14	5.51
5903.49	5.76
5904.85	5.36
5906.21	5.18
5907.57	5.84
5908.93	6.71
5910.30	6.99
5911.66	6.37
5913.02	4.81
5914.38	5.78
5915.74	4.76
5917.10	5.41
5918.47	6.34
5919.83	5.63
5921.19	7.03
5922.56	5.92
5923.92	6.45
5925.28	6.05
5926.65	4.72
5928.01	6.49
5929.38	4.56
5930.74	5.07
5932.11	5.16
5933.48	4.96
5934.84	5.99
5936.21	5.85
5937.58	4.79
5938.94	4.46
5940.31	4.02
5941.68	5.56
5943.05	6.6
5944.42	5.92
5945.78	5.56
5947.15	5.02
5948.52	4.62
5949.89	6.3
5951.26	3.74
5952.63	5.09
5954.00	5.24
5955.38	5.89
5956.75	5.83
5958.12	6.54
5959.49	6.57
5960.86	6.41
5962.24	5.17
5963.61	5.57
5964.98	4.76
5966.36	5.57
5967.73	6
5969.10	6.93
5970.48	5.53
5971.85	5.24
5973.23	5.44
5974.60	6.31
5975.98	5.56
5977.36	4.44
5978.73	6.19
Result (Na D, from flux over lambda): 0.4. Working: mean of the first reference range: 6.1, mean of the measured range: 5.78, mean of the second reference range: 5.42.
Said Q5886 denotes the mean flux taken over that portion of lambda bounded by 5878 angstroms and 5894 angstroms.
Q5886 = 5.89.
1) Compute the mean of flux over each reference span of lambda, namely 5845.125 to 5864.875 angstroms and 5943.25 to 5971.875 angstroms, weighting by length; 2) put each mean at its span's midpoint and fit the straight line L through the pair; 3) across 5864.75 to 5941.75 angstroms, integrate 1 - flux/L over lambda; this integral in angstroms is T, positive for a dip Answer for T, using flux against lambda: 0.6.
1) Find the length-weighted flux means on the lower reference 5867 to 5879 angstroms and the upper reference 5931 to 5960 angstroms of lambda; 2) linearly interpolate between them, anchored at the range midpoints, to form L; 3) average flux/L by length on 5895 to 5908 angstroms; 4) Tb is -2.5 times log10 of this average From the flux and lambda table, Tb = 0.04 mag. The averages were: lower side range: 6.07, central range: 5.59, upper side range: 5.4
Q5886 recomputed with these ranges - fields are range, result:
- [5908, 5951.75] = 5.56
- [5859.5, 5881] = 6.24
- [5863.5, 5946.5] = 5.77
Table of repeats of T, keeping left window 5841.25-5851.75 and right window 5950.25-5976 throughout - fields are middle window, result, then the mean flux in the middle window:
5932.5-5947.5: 0.84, 5.34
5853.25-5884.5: -2.62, 6.13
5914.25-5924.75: -0.49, 5.93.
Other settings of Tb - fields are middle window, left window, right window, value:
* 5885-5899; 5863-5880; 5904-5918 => 0.10 mag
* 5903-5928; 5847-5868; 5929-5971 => -0.04 mag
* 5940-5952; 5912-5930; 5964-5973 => 0.08 mag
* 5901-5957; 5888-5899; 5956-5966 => -0.02 mag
